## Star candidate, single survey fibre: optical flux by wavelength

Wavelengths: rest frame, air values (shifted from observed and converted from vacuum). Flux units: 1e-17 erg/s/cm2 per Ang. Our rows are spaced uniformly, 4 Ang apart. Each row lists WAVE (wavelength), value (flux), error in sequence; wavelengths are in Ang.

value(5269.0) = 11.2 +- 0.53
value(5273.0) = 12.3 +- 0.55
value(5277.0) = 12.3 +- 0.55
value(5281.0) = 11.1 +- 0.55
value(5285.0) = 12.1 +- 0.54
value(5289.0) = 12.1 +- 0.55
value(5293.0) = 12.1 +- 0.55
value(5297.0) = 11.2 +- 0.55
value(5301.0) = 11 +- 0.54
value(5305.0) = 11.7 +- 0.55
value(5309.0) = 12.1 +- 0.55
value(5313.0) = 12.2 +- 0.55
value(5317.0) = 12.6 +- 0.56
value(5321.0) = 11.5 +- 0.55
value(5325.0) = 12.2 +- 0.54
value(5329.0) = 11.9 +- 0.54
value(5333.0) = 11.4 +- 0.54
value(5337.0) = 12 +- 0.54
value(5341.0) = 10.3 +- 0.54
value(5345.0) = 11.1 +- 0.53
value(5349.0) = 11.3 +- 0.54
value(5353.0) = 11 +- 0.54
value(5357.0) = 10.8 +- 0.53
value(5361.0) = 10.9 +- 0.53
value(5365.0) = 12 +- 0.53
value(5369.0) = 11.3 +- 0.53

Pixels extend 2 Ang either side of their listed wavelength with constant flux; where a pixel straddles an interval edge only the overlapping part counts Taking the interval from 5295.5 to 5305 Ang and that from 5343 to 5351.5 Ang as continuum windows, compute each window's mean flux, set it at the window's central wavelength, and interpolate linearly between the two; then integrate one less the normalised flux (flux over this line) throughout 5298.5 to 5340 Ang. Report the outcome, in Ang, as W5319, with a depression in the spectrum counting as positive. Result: -2.2 Ang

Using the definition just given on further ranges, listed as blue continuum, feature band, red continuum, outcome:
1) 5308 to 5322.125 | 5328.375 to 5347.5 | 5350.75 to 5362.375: 0.28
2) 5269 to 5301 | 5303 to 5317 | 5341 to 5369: -0.65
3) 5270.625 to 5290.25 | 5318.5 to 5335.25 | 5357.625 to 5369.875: -0.24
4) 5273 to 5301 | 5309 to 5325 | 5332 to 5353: -0.90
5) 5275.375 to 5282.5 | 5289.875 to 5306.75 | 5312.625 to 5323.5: 0.51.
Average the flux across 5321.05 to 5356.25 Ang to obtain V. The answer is 11.4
